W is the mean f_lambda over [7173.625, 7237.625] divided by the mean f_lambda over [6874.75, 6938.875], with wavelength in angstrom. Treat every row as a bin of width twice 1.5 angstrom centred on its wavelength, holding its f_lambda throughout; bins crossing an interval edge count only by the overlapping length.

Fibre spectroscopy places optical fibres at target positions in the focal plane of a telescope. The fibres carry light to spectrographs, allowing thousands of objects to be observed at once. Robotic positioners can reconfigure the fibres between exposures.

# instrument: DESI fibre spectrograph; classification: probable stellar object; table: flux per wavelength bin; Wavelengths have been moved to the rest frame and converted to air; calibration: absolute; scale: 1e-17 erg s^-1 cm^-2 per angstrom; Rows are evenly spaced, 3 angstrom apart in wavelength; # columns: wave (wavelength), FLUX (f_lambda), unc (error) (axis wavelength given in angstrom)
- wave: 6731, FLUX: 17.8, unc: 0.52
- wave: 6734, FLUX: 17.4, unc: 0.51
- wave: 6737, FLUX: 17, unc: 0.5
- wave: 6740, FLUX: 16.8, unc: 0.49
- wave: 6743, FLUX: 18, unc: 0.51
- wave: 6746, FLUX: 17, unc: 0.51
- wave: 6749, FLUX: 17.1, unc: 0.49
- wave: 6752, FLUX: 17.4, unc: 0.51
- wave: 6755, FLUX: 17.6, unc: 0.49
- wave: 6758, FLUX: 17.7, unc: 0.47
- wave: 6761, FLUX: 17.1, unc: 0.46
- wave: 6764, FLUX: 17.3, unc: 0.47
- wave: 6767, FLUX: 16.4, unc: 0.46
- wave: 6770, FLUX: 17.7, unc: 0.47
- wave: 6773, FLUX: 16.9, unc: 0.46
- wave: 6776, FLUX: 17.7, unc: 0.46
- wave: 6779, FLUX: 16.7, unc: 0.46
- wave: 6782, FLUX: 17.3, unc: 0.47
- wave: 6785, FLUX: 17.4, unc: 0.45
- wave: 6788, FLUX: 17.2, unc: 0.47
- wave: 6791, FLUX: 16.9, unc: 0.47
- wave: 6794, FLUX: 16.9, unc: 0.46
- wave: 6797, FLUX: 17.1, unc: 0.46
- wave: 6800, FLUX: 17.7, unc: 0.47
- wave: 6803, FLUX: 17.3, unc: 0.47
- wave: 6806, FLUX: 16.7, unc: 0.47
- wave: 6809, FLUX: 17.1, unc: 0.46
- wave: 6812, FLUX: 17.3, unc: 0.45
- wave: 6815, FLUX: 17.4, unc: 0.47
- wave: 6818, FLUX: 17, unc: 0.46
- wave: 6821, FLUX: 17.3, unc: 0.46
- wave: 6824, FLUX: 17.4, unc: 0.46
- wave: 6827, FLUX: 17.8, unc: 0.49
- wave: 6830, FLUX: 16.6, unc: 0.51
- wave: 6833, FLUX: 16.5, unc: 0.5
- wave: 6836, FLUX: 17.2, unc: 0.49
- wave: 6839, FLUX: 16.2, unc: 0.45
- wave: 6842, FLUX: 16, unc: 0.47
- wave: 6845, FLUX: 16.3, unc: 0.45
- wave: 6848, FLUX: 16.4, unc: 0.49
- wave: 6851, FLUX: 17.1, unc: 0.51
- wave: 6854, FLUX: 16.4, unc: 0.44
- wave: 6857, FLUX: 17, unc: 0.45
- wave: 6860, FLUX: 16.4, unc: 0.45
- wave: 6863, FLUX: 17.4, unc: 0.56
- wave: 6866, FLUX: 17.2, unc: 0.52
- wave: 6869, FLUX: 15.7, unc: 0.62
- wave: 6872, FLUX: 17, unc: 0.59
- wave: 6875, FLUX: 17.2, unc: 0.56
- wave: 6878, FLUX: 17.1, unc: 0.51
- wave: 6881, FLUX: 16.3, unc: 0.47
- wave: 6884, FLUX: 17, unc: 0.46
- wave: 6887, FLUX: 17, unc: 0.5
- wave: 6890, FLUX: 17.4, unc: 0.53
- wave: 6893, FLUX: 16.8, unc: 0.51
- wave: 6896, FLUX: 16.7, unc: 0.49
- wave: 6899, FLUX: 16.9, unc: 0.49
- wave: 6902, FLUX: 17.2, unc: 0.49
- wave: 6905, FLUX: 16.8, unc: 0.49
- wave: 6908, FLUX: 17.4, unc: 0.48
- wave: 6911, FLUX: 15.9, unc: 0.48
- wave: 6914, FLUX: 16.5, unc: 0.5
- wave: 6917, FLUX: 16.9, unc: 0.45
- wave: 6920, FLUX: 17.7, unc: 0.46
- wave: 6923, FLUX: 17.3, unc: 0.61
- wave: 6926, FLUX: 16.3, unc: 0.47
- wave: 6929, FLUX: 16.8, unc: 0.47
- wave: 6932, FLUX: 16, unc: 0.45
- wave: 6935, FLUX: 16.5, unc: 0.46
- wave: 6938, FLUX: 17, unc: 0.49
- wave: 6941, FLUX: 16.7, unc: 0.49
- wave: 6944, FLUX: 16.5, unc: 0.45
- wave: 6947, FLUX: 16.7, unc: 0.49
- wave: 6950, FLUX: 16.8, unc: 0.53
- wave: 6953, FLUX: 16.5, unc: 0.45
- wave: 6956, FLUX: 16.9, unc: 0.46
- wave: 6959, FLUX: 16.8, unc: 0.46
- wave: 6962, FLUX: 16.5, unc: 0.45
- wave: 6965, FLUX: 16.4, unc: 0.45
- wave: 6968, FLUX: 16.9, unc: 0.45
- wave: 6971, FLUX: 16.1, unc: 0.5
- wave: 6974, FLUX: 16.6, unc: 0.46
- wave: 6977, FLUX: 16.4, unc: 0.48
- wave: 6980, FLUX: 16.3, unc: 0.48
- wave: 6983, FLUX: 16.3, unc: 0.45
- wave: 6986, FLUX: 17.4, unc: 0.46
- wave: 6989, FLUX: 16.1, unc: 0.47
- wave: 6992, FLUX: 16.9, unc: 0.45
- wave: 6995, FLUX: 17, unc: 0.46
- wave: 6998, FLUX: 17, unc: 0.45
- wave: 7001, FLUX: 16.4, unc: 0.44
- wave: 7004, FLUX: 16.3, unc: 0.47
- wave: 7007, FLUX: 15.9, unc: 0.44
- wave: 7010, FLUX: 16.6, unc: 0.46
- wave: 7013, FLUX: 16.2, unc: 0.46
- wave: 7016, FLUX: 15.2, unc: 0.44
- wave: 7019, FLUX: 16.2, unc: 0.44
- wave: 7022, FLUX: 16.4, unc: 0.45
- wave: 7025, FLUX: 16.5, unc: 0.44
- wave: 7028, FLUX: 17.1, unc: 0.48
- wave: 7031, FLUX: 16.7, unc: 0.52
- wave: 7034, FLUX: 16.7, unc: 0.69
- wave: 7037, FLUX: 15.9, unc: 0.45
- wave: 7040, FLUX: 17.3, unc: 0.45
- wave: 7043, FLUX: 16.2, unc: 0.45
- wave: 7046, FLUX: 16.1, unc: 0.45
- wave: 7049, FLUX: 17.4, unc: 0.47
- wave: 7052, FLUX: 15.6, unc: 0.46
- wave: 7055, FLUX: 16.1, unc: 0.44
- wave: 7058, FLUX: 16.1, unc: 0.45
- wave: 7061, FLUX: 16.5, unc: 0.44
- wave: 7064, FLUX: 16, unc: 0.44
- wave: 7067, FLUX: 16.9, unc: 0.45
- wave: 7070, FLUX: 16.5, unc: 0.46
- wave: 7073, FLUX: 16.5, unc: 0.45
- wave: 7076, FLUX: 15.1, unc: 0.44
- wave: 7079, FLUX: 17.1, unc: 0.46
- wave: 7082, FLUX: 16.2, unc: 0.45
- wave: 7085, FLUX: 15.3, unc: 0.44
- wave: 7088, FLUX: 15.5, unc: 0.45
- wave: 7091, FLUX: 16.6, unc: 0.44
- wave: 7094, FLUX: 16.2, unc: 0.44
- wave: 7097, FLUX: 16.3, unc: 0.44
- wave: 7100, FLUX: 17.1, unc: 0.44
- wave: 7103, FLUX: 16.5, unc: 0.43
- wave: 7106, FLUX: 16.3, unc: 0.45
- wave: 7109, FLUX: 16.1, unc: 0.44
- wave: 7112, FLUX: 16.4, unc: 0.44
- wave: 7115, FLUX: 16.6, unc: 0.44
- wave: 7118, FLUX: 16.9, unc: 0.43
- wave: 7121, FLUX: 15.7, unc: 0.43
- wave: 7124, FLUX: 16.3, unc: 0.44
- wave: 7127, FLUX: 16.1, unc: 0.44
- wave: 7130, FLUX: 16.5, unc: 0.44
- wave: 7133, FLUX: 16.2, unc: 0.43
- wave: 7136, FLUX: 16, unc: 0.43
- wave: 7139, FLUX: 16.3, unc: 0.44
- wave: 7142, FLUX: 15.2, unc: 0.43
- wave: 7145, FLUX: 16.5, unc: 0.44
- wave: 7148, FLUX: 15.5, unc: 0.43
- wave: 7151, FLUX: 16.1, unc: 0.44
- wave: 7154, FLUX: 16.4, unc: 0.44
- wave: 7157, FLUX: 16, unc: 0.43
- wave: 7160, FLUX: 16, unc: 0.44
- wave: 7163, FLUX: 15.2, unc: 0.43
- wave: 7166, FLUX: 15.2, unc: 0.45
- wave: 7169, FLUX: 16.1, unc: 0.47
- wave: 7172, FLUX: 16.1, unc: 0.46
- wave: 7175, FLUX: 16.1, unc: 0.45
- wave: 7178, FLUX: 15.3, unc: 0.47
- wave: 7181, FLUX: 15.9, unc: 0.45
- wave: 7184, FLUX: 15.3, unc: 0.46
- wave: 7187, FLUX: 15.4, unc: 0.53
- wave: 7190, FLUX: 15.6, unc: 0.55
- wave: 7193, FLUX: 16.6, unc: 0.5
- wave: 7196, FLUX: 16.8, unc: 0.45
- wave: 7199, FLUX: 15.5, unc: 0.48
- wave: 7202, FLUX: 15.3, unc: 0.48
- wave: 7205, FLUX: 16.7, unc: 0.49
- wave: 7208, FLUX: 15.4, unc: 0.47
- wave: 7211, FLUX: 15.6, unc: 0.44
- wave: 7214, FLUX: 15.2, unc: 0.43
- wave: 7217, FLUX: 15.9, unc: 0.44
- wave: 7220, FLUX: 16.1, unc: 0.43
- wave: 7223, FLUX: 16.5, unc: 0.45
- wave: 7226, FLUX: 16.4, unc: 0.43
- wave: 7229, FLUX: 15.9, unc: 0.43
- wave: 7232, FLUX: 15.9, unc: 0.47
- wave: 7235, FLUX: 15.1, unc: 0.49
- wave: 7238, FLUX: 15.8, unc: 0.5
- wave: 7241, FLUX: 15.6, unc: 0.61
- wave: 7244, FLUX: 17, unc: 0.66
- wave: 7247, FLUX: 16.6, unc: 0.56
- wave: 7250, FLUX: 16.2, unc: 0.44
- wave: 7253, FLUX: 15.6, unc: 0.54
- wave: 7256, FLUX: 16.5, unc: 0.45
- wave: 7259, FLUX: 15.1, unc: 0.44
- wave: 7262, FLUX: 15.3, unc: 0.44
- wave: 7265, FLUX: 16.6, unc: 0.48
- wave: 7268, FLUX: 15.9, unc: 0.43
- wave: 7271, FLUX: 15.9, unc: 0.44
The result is 0.94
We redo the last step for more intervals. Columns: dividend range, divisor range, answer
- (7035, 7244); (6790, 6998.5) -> 0.96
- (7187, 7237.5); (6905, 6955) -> 0.95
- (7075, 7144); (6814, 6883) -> 0.96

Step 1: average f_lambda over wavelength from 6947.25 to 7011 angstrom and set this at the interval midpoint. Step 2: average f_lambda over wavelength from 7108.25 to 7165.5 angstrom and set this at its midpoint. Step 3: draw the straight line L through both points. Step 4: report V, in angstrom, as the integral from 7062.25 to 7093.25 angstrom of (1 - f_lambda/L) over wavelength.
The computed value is 0.2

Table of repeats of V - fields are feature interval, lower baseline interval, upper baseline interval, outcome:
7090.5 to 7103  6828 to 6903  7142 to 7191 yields -0.4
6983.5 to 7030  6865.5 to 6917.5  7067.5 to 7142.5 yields 0.1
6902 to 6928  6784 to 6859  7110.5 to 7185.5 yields -0.3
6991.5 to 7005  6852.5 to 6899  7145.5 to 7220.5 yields -0.2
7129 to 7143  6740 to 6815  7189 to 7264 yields 0.1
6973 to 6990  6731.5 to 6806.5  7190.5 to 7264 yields 0.1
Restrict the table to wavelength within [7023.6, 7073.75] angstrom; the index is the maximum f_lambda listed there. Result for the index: 17.4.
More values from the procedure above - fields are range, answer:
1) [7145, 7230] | 16.8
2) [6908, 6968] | 17.7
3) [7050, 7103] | 17.1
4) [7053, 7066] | 16.5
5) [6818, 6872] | 17.8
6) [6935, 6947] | 17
